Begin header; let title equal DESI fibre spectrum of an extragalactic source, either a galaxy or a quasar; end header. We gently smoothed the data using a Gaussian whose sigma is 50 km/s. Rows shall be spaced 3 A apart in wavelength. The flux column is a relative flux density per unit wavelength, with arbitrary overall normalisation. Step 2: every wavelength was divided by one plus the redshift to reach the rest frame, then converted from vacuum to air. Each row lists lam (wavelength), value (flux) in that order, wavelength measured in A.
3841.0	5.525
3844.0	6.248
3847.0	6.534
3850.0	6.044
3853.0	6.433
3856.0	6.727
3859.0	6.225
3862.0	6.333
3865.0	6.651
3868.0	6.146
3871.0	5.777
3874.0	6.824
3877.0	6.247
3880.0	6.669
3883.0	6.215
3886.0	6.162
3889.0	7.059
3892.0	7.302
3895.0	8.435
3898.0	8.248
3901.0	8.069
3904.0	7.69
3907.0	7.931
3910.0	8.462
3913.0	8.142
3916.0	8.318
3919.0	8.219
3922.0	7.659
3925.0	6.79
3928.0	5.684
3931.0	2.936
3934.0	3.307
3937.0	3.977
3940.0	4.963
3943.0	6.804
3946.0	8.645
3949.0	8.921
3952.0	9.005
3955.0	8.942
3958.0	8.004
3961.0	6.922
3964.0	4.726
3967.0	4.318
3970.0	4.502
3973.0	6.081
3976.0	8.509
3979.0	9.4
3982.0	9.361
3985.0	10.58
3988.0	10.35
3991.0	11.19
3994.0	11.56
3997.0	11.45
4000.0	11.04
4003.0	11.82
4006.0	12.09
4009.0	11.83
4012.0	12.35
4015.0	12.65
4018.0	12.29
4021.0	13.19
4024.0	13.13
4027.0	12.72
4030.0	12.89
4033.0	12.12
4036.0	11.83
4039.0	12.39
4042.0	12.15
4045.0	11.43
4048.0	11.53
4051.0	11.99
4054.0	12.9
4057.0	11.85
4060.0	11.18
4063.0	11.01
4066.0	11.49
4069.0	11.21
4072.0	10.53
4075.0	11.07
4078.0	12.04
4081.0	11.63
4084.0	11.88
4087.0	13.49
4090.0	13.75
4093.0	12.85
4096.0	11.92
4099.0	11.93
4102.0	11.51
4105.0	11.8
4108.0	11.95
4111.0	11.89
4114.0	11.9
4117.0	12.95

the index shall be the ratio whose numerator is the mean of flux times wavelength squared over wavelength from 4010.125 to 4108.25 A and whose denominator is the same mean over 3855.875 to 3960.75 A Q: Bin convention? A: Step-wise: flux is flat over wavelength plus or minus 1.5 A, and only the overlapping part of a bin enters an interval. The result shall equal 1.9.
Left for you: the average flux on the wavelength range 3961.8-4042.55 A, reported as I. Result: 10.6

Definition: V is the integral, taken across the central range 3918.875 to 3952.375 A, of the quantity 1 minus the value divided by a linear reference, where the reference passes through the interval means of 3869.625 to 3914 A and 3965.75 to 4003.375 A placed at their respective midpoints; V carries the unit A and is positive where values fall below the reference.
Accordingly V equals 8.0 A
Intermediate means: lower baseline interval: 7.28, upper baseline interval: 9.2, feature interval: 6.25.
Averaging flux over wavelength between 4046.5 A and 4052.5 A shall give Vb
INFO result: 11.8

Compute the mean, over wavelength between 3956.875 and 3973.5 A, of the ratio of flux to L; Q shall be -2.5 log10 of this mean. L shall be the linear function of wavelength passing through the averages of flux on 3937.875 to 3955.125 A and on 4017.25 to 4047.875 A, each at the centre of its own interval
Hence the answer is 0.452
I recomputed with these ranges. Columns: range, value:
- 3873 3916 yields 7.43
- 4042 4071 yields 11.6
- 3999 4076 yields 12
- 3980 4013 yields 11.2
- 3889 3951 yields 7.04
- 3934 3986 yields 7.13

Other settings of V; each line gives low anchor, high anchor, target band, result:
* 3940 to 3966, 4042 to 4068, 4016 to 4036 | -4.11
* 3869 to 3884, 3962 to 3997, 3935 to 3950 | 2.32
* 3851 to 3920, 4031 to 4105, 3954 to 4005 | 4.64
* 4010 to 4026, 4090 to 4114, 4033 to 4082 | 2.98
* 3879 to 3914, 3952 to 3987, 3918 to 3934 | 3.41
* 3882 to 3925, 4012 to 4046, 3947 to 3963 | 2.28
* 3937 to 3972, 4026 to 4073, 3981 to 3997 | -3.94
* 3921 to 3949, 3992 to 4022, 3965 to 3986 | 4.49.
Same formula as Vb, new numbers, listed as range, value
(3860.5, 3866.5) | 6.49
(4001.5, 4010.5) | 11.9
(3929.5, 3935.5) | 3.12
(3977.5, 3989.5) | 9.92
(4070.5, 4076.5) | 10.8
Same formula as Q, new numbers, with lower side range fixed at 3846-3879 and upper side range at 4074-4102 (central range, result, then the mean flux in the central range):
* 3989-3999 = -0.157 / 11.3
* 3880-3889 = 0.085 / 6.41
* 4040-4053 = -0.063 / 11.8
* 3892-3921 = -0.084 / 8.11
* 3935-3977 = 0.300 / 6.68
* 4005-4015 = -0.189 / 12.2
